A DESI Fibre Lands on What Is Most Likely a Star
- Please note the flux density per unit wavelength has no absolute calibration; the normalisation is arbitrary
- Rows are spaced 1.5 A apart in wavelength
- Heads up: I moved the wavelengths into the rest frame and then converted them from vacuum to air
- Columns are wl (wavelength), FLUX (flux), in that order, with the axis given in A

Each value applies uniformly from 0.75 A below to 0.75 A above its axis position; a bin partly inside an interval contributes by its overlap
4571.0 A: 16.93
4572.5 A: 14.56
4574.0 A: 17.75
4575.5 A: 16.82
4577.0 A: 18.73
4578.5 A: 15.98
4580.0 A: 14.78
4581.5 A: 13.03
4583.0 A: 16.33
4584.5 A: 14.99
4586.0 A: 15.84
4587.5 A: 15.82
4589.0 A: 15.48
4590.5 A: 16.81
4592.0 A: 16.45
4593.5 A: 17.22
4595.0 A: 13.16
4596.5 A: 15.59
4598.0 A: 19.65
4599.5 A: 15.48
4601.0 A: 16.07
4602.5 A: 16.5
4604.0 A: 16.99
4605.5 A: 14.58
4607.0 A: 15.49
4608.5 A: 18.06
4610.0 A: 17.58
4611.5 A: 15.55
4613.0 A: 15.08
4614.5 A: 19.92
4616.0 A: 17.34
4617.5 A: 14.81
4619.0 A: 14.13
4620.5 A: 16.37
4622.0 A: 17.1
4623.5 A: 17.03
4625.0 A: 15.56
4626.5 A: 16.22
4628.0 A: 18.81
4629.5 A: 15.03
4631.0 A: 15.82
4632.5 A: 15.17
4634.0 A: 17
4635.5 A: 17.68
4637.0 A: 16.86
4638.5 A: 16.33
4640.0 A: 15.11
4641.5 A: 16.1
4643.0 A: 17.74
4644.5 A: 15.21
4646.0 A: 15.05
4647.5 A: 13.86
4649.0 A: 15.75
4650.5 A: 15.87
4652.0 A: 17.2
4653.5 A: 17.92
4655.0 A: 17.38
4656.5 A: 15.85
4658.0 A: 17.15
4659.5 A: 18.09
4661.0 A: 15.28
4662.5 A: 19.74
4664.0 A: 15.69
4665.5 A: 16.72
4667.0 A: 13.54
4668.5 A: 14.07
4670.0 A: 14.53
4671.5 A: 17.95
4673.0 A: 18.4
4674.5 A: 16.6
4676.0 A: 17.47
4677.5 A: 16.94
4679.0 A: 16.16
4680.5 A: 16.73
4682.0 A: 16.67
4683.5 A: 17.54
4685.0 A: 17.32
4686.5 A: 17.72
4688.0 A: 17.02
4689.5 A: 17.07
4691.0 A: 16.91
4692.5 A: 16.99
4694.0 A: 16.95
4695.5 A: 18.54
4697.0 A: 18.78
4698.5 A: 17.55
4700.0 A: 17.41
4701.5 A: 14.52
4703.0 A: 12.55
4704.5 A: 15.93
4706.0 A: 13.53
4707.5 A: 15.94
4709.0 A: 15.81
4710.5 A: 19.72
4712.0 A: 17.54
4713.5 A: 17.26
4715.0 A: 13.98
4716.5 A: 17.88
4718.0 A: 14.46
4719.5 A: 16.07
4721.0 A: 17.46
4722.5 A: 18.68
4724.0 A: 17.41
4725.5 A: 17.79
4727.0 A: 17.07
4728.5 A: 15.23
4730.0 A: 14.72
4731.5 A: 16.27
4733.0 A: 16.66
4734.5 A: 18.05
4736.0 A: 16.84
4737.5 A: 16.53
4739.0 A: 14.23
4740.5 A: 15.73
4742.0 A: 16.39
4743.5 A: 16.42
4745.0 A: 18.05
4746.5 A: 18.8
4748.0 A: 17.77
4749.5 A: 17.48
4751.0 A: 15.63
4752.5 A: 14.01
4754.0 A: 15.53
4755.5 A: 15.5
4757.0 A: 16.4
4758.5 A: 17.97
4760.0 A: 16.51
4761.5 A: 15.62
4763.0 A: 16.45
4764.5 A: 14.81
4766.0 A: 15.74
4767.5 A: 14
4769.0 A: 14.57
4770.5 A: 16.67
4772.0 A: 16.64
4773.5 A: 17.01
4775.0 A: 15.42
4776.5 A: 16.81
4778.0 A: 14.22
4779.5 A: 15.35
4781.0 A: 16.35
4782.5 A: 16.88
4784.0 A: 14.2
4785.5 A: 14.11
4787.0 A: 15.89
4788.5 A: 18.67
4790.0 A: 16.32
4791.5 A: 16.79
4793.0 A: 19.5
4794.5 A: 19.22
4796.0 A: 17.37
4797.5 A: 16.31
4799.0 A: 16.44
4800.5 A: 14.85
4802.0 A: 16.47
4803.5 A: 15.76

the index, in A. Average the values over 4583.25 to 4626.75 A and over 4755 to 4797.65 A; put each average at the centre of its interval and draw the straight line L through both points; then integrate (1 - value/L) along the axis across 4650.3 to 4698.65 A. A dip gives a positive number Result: -2.0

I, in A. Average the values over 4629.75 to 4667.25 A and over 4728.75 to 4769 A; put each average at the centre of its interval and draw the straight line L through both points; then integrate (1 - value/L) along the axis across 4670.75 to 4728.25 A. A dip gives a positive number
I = -2.0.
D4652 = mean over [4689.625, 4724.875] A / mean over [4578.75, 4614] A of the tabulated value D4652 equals 1.04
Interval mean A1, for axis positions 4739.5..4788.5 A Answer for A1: 16.1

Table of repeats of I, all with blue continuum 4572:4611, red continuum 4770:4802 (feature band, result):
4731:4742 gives 0.0 A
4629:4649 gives 0.4 A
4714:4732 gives -0.1 A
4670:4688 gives -0.9 A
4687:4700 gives -0.9 A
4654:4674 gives -0.3 A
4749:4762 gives 0.3 A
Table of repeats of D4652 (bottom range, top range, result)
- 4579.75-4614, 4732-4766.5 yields 1.03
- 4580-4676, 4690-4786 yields 1.00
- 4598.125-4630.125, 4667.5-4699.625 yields 1.04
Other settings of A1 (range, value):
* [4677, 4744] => 16.6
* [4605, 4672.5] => 16.3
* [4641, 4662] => 16.4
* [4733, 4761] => 16.5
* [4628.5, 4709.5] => 16.4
